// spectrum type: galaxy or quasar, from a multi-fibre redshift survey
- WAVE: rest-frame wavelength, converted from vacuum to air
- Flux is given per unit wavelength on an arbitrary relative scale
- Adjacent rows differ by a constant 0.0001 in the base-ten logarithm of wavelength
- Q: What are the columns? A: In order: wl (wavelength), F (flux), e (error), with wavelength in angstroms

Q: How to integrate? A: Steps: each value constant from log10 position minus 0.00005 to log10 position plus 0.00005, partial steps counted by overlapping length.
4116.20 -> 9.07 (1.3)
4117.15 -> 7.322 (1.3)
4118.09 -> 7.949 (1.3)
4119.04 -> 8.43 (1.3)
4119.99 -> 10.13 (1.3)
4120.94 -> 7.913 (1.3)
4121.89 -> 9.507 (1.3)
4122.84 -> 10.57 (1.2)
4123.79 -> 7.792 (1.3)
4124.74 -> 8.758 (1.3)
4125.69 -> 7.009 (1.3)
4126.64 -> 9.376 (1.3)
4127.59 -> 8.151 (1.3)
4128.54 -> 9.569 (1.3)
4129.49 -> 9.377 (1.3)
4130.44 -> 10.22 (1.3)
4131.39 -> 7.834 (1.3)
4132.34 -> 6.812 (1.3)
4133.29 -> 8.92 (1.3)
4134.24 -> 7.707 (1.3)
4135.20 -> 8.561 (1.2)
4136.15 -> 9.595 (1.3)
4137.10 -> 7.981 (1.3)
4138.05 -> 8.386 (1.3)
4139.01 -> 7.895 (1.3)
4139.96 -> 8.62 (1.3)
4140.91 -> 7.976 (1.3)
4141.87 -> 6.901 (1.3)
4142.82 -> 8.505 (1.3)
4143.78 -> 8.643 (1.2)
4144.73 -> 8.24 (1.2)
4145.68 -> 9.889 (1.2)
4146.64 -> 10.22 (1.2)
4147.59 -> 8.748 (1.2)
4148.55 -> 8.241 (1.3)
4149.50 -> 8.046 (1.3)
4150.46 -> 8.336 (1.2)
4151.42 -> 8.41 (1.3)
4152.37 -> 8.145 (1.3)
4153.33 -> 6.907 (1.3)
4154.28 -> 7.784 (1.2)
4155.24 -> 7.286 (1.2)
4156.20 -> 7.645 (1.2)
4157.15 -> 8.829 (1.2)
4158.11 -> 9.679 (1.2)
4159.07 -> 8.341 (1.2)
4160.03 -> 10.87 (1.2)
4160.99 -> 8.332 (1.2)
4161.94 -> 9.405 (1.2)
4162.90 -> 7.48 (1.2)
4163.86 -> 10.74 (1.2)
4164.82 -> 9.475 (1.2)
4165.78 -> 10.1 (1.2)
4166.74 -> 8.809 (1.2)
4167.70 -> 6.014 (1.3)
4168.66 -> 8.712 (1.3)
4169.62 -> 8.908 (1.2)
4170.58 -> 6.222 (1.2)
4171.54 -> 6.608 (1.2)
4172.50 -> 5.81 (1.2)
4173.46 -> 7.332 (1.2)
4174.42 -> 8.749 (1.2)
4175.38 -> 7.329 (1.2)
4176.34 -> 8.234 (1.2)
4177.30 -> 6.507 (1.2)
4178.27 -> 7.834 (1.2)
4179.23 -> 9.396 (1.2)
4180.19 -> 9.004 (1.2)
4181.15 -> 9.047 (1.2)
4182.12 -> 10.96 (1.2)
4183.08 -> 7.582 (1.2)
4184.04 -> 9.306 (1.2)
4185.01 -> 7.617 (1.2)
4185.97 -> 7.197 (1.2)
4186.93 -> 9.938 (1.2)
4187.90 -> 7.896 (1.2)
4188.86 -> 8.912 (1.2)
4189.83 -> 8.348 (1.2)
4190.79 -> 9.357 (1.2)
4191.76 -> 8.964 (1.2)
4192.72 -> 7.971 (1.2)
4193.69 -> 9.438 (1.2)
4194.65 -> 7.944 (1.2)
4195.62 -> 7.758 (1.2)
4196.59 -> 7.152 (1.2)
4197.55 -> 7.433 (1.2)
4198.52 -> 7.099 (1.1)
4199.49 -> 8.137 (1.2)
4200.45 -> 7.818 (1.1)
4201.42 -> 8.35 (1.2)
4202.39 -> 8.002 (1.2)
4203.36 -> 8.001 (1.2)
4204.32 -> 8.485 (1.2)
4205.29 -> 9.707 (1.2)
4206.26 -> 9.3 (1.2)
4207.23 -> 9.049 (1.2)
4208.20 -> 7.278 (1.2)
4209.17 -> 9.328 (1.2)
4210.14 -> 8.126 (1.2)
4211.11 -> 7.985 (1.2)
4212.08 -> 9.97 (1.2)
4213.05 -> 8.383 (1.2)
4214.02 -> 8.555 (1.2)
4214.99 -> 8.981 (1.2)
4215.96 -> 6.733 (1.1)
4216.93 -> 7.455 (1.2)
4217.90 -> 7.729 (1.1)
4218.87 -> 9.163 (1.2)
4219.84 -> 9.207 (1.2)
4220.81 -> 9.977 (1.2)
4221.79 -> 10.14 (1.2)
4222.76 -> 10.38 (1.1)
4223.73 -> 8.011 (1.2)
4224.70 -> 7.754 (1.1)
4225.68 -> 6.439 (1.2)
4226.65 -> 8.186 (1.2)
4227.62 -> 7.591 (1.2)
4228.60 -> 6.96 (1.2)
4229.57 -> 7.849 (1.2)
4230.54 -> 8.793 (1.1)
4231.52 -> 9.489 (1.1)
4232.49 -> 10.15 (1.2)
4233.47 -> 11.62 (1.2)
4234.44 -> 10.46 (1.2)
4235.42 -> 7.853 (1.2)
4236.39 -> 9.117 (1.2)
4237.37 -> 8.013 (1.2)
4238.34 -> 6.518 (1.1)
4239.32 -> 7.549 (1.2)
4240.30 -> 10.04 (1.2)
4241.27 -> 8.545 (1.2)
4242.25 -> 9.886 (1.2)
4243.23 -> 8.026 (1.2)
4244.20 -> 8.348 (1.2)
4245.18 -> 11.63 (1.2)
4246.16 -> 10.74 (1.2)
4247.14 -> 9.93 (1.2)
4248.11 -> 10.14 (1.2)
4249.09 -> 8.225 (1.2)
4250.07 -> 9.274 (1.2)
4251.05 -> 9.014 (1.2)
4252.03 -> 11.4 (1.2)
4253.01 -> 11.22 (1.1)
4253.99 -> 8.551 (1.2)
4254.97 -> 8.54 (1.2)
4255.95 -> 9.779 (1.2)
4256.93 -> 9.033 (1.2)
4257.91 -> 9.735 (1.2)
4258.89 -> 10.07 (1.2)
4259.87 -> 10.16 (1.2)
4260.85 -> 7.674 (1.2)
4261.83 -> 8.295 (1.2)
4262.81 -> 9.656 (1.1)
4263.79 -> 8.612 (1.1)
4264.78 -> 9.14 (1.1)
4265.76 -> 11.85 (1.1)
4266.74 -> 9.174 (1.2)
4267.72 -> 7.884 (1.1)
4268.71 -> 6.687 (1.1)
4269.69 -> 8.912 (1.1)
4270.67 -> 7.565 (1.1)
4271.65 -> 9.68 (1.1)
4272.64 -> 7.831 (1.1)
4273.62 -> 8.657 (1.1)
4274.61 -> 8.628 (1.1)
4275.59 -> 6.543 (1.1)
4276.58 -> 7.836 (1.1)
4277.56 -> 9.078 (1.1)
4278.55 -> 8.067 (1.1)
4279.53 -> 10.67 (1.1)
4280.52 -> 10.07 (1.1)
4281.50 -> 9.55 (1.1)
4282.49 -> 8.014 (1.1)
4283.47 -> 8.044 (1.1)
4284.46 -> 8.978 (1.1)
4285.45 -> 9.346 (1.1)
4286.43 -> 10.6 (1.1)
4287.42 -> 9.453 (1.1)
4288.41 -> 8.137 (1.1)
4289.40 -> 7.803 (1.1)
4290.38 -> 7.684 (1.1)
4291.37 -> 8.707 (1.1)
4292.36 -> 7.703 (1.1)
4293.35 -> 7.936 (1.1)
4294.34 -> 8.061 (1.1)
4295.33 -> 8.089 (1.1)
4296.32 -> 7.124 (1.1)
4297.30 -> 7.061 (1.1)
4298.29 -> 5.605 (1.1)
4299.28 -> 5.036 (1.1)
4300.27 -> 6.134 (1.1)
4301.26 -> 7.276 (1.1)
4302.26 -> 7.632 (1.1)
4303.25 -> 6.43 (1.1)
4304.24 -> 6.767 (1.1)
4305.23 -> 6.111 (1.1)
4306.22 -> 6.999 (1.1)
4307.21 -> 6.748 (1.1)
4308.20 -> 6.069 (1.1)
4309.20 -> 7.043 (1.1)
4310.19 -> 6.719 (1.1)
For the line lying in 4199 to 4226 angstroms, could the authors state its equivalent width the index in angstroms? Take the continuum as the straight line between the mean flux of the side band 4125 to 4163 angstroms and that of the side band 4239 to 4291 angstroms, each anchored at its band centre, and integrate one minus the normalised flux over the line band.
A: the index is 0.9 angstroms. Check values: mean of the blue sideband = 8.48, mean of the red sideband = 9.06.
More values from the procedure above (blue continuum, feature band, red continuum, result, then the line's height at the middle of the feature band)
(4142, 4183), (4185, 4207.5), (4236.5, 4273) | 0.9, 8.67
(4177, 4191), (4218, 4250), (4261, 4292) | -1.0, 8.67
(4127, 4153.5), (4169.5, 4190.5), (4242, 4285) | 1.4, 8.68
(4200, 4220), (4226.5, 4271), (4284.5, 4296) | -3.3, 8.47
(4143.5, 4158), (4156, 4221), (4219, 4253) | 2.1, 8.69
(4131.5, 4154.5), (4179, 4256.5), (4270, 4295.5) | -2.7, 8.45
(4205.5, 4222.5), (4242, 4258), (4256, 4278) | -1.6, 8.76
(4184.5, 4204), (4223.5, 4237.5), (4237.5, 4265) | 0.5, 8.86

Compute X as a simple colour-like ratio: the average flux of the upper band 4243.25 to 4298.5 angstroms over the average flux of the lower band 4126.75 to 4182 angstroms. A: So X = 1.06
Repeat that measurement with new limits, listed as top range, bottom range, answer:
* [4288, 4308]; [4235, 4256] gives 0.78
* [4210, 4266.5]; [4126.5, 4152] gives 1.05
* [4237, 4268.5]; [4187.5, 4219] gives 1.11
